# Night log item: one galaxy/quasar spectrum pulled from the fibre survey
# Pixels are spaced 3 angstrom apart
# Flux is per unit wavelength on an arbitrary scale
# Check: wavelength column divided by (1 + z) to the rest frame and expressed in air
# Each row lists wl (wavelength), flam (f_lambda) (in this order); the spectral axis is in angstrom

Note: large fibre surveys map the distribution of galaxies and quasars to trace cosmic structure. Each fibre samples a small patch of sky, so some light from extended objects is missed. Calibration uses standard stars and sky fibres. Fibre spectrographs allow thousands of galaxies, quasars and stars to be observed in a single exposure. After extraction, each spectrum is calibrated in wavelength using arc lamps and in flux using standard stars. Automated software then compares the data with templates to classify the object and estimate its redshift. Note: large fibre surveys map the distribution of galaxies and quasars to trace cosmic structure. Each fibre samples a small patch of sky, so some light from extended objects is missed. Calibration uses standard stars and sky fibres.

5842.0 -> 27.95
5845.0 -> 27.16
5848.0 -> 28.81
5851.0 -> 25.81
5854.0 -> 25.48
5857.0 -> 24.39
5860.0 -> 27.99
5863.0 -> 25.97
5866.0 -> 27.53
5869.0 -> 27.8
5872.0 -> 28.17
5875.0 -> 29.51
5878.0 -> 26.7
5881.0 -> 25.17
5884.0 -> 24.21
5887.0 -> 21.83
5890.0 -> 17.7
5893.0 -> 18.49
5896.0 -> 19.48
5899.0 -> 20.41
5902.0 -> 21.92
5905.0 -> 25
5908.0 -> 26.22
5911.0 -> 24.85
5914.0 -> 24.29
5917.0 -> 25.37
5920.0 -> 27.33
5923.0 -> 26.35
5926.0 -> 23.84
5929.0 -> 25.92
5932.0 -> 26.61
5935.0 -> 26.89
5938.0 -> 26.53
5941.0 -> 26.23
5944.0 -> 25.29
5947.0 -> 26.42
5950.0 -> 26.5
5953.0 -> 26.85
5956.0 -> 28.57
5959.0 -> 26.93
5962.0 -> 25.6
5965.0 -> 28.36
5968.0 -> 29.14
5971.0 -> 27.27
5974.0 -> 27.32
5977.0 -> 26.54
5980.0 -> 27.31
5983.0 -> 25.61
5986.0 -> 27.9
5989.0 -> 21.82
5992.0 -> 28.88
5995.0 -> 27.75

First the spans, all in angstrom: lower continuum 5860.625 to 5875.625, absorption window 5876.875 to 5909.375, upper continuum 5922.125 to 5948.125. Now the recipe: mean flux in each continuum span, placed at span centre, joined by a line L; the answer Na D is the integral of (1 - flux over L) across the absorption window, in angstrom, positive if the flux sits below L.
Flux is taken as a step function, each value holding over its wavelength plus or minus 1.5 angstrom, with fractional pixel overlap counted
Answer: 5.6 angstrom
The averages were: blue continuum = 27.7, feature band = 22.4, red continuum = 26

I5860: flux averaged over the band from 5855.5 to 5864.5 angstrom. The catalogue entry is 26.1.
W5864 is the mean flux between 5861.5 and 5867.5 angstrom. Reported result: 26.8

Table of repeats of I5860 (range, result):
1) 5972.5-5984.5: 26.7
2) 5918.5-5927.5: 25.8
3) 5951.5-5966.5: 27.3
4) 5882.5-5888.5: 23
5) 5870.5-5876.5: 28.8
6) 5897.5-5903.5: 21.2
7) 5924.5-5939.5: 26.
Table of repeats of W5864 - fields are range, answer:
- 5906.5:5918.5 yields 25.2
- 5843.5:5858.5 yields 26.3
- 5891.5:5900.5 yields 19.5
